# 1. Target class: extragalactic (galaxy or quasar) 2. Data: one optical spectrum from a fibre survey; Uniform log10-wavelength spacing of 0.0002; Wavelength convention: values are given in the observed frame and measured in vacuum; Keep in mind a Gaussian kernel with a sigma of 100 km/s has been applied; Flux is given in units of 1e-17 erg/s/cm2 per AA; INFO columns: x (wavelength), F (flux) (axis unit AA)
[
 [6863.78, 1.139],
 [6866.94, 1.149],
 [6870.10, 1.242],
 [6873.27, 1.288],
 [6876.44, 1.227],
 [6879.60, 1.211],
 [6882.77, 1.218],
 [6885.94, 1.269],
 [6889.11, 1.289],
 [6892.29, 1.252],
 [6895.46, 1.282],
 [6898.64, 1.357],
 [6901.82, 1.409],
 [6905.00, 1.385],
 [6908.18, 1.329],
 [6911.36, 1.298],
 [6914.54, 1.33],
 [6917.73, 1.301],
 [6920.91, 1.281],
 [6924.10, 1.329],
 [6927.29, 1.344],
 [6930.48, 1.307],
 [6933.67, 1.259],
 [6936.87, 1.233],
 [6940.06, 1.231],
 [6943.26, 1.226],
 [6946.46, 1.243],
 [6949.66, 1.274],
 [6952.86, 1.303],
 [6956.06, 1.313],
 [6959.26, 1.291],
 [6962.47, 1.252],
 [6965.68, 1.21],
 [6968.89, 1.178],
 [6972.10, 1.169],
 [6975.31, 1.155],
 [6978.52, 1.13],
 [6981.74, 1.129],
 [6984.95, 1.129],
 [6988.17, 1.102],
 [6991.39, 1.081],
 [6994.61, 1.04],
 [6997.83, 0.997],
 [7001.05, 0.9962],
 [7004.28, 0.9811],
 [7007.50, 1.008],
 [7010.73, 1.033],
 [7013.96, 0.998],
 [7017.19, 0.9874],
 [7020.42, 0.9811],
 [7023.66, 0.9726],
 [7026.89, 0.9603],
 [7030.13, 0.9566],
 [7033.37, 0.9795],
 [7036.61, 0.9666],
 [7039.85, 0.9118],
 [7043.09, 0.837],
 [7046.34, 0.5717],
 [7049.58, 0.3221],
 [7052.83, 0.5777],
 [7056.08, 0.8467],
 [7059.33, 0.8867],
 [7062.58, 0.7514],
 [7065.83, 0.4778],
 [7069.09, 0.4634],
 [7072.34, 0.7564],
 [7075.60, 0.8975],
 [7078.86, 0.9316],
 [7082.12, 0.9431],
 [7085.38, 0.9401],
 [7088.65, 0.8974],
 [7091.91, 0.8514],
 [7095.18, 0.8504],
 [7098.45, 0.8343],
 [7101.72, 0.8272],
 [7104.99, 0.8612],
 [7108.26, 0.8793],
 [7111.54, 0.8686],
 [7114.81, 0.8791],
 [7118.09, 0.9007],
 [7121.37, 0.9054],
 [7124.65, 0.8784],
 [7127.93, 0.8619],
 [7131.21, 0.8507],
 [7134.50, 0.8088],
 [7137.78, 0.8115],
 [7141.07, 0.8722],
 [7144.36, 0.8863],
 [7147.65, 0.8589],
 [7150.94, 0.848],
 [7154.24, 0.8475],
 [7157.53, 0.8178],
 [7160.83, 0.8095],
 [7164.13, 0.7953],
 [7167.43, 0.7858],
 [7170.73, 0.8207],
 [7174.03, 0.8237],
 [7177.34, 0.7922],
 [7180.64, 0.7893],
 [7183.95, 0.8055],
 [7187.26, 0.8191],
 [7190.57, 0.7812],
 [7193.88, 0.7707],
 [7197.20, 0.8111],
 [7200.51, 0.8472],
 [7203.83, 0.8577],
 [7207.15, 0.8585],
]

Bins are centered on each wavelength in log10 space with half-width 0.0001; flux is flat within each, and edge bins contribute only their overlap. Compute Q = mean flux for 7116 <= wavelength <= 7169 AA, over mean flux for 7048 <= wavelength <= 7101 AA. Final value 1.11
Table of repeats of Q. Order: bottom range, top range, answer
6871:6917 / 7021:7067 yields 0.61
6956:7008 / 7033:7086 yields 0.68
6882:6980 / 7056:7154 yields 0.66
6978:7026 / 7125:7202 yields 0.80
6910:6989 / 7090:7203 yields 0.67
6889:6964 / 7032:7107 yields 0.61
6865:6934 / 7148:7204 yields 0.63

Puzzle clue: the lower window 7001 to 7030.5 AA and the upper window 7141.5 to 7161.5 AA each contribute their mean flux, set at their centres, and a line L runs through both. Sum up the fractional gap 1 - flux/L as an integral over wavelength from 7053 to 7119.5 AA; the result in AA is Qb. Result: 6.69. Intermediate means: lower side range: 0.988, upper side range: 0.848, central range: 0.822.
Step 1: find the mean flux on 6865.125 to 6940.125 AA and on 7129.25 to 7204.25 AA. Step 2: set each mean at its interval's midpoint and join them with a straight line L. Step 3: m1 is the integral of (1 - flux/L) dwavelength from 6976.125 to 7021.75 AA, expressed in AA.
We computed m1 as 2.9 AA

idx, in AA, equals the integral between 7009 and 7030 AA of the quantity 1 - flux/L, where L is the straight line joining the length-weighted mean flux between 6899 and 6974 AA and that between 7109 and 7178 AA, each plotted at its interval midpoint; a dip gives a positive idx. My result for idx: 2.3 AA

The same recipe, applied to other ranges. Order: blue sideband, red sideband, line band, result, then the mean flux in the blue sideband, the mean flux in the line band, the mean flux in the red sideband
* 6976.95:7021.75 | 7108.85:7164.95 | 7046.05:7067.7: 7.4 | 1.04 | 0.635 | 0.854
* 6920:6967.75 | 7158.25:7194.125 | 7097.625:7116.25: 1.6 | 1.27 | 0.859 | 0.801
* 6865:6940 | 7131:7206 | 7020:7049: 4.9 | 1.28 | 0.88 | 0.822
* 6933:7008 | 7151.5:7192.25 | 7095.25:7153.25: 2.0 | 1.16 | 0.86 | 0.808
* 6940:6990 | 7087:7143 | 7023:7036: 1.1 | 1.21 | 0.967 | 0.861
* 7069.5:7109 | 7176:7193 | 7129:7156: -0.8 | 0.86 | 0.848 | 0.797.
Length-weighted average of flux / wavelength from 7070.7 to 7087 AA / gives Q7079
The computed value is 0.894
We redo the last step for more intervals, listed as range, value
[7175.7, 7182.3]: 0.791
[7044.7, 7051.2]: 0.448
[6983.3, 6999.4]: 1.07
